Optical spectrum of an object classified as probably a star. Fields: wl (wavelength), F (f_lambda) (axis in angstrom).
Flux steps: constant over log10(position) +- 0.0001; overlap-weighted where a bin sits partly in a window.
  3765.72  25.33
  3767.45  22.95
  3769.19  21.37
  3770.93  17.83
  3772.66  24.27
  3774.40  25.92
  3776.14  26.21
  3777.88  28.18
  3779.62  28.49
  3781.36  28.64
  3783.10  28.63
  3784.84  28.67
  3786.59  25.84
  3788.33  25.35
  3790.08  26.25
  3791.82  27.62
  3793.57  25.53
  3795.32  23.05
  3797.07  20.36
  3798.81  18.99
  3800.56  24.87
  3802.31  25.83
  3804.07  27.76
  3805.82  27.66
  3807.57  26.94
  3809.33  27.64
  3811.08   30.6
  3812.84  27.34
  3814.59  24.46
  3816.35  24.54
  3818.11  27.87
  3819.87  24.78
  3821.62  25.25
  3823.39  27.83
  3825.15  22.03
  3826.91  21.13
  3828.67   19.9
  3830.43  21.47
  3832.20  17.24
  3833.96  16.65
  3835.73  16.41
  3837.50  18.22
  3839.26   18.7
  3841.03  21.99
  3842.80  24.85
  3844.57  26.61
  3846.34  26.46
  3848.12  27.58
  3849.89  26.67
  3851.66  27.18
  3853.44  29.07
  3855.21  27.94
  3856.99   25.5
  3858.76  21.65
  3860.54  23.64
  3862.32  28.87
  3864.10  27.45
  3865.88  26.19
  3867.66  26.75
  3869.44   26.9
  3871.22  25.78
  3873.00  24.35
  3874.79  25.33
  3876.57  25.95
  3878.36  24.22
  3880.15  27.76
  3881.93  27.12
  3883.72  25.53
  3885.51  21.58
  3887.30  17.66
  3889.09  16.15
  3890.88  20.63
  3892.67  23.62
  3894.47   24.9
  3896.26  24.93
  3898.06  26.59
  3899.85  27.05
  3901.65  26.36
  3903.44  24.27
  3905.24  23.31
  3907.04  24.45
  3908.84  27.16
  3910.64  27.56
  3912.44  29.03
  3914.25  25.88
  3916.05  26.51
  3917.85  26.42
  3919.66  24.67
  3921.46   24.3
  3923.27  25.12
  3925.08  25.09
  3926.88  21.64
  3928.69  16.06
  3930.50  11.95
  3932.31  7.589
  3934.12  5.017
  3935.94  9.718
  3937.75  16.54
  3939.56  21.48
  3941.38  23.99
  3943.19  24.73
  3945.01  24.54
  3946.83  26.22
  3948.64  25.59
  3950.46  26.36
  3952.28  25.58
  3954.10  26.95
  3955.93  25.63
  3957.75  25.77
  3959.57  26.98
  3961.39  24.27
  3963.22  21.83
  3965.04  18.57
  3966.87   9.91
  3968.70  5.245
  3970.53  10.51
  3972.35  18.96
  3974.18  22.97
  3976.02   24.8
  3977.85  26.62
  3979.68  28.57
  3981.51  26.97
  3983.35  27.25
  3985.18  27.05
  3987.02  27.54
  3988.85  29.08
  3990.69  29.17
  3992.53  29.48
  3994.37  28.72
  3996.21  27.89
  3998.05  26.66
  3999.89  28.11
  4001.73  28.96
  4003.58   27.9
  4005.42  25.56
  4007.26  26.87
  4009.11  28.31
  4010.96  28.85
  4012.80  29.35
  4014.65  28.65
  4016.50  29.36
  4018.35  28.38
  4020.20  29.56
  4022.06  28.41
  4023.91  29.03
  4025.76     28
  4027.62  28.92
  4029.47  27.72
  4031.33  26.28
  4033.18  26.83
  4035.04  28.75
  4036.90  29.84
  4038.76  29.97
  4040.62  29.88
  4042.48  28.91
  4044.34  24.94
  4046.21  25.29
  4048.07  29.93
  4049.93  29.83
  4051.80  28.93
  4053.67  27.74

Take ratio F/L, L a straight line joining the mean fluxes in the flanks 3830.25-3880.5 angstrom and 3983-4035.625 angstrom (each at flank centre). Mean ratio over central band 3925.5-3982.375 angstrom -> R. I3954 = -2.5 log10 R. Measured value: 0.30 mag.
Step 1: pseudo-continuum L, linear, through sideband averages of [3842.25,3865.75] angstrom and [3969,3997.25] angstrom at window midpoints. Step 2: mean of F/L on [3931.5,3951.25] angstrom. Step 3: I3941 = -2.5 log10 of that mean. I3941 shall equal 0.31 mag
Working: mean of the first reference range 26.4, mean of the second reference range 25.3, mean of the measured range 19.3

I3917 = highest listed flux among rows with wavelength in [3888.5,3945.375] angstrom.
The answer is 29.03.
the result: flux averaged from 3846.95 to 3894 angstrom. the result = 25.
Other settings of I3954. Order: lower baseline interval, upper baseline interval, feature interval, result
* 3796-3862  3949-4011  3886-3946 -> 0.12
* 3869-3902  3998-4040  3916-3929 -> 0.07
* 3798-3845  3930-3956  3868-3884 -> -0.18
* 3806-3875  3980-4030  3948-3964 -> 0.07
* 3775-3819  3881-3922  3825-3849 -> 0.20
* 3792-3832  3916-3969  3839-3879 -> -0.11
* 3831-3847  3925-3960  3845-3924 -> -0.22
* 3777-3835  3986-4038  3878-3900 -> 0.12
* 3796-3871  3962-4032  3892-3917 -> -0.03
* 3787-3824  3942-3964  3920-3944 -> 0.37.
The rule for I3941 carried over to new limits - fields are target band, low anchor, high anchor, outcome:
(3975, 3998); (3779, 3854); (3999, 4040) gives 0.003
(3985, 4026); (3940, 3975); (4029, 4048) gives -0.118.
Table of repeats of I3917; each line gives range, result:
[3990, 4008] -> 29.48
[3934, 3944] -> 24.73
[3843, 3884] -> 29.07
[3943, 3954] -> 26.36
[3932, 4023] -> 29.56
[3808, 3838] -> 30.6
